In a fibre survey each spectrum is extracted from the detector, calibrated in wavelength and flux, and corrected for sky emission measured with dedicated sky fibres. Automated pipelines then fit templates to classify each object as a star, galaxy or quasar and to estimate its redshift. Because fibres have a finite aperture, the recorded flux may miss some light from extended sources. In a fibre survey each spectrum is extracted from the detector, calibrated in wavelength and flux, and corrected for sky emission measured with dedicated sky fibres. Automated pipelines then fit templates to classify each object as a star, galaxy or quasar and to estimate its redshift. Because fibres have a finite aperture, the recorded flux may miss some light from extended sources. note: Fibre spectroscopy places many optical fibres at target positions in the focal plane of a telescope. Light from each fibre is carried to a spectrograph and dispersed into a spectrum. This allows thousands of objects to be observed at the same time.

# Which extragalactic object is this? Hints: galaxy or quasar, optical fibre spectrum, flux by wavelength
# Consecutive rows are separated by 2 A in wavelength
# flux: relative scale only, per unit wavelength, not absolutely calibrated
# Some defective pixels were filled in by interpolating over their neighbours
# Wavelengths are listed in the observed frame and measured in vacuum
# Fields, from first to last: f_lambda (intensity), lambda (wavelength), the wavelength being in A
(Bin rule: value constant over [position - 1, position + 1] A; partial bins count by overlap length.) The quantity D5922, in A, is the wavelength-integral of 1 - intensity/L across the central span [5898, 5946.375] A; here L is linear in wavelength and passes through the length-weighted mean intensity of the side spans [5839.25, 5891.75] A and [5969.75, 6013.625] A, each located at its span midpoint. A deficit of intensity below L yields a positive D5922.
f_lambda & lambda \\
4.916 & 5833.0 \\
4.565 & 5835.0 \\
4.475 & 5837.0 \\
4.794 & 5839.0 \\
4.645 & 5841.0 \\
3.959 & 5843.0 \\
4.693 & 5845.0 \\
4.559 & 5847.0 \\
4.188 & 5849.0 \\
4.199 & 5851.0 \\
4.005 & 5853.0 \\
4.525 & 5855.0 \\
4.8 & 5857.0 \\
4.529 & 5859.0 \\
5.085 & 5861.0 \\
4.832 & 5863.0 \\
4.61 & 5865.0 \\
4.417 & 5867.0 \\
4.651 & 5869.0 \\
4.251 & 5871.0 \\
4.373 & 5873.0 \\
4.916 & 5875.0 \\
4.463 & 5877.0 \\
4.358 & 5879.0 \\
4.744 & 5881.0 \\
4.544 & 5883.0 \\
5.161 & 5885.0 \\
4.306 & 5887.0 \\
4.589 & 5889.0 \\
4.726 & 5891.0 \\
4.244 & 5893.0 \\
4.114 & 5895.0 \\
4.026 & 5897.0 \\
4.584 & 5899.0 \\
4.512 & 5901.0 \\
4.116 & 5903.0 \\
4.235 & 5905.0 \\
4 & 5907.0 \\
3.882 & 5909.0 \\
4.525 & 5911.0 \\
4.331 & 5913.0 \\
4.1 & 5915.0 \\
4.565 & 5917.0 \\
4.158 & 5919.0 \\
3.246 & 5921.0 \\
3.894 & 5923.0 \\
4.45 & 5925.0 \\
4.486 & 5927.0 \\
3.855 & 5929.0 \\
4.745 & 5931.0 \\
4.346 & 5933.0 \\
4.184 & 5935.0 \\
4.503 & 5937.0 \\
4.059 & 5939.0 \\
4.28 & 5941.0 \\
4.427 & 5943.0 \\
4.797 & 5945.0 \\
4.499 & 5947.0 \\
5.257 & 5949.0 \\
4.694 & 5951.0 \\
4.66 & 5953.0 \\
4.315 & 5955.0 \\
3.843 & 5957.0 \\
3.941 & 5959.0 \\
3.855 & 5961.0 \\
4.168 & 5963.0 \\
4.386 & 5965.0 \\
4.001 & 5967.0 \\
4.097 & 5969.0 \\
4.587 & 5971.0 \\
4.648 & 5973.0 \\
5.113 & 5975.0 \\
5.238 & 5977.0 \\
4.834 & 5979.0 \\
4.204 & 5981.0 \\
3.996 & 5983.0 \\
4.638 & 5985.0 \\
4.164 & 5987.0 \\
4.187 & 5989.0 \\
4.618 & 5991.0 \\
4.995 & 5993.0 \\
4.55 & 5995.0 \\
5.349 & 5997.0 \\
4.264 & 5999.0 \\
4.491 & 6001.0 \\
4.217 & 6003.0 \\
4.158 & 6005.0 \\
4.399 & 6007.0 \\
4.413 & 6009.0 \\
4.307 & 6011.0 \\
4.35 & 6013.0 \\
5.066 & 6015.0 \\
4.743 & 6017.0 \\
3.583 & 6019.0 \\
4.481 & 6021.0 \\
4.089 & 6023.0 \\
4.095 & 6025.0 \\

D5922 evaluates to 2.9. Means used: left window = 4.55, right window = 4.53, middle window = 4.26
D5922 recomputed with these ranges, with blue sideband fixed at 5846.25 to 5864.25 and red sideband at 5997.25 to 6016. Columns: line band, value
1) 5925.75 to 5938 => 0.35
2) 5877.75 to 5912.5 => 0.87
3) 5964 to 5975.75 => 0.02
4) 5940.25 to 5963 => 0.35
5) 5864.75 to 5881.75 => -0.03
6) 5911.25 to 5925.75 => 1.19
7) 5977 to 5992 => 0.07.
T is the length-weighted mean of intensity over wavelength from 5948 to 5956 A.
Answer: 4.73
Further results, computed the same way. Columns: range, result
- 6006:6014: 4.37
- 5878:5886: 4.7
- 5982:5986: 4.32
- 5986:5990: 4.18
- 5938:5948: 4.41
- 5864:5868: 4.51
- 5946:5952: 4.82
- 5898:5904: 4.4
